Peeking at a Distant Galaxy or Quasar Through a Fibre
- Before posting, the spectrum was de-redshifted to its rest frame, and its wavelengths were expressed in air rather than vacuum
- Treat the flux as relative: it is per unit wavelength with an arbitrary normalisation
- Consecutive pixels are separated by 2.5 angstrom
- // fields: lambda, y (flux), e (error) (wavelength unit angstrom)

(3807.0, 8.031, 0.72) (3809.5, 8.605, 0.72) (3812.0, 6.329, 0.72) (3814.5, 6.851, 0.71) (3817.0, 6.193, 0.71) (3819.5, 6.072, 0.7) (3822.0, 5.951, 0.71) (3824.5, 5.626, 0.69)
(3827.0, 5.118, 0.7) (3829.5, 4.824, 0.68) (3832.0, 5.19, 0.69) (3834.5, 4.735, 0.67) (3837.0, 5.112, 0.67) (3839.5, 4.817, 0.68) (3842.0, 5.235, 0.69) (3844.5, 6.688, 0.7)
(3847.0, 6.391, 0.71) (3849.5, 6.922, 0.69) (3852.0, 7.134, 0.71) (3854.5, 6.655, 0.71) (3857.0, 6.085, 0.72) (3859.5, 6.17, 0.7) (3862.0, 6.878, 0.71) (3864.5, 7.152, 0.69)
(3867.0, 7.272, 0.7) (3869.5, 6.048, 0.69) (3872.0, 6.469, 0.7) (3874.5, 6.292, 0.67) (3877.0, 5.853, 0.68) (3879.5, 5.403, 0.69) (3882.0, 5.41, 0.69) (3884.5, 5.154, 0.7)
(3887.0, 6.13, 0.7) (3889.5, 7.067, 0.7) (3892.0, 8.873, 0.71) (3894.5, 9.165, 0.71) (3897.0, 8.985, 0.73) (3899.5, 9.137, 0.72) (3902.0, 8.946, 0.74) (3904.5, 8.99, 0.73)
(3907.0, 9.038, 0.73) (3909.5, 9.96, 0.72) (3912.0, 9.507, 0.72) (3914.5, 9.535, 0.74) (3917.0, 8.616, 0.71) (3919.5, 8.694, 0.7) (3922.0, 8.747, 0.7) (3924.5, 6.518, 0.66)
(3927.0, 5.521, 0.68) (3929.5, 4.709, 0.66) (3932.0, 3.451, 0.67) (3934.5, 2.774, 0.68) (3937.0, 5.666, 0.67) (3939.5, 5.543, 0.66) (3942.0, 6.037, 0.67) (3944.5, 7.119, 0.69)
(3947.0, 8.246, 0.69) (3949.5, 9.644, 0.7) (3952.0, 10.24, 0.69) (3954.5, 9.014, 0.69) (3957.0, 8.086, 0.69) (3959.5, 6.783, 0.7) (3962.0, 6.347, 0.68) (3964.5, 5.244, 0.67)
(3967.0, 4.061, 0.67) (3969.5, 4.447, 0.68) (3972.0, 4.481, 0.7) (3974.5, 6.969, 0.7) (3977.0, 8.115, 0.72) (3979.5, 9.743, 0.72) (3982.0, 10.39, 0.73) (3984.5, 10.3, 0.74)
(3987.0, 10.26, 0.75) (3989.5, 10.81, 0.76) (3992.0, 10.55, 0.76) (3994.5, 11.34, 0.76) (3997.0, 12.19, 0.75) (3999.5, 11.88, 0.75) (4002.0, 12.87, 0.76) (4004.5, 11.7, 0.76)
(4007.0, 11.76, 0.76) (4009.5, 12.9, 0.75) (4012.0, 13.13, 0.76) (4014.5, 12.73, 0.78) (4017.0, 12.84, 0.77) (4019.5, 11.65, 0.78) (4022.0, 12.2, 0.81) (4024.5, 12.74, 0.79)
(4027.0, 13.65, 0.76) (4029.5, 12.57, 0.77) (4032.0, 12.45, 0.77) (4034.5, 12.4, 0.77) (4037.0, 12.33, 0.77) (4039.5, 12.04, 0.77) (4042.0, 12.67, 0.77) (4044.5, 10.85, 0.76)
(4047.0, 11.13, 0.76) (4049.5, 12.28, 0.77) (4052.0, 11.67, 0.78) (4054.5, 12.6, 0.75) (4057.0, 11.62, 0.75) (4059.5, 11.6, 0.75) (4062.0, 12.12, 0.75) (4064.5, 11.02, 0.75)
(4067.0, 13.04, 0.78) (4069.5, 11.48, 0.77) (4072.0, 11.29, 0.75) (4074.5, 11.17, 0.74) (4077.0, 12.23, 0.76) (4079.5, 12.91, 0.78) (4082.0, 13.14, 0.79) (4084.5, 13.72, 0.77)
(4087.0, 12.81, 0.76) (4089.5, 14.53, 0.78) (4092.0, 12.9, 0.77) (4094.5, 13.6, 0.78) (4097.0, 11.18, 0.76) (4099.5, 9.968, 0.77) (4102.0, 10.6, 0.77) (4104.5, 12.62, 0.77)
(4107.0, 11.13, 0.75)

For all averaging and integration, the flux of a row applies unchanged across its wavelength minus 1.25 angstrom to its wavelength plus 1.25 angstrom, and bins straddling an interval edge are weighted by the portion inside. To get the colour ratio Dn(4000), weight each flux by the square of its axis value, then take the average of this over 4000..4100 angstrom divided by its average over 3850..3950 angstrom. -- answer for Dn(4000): 1.9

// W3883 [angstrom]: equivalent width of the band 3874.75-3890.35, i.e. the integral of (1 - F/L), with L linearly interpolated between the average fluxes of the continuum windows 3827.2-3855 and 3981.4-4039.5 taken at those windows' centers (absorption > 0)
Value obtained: 3.1 angstrom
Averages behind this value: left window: 5.74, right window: 12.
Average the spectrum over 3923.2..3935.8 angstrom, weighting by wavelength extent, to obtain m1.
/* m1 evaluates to 4.62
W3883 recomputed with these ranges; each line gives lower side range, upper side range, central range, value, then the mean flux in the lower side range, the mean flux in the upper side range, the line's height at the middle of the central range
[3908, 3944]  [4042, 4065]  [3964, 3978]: 4.99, 6.83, 11.7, 8.56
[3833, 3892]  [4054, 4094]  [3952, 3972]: 5.83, 6.19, 12.4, 9.11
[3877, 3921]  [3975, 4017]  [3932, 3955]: 6.54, 8.09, 11.3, 9.55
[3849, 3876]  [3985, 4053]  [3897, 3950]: 7.18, 6.63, 12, 8.74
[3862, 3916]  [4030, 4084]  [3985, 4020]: -4.15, 7.62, 12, 10.6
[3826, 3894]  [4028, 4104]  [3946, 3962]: 0.68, 6.15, 12.1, 8.88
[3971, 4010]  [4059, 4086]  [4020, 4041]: -2.36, 10.4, 12.2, 11.3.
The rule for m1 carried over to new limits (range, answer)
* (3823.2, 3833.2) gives 5.19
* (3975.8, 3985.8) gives 9.65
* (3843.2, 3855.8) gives 6.75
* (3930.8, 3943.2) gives 4.69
